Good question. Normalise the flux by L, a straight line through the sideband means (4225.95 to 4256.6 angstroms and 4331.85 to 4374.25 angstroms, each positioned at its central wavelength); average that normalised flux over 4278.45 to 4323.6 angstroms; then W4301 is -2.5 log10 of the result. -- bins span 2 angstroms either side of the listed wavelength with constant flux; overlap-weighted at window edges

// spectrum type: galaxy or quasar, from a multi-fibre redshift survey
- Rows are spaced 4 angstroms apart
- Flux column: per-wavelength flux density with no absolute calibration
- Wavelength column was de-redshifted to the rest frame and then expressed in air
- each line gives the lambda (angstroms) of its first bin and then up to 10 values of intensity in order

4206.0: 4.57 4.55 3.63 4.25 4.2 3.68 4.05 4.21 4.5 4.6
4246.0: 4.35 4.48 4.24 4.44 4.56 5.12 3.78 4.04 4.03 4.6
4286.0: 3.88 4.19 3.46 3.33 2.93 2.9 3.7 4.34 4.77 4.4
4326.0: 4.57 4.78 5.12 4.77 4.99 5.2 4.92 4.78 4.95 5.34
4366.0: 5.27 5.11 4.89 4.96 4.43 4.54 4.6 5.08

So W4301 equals 0.211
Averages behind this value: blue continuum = 4.3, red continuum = 5.04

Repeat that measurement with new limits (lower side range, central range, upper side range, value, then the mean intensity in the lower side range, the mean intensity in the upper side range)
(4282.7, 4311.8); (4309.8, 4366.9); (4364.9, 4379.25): -0.11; 3.53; 5.05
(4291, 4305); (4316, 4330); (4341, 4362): -0.13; 3.28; 5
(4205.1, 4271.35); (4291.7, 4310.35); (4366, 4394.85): 0.36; 4.31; 4.82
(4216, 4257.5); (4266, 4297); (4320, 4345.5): 0.12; 4.26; 4.8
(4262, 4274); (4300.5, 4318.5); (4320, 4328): 0.21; 4.4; 4.49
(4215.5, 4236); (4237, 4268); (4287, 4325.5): -0.14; 4.07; 3.81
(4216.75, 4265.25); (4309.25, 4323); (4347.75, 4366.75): 0.10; 4.32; 5.04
